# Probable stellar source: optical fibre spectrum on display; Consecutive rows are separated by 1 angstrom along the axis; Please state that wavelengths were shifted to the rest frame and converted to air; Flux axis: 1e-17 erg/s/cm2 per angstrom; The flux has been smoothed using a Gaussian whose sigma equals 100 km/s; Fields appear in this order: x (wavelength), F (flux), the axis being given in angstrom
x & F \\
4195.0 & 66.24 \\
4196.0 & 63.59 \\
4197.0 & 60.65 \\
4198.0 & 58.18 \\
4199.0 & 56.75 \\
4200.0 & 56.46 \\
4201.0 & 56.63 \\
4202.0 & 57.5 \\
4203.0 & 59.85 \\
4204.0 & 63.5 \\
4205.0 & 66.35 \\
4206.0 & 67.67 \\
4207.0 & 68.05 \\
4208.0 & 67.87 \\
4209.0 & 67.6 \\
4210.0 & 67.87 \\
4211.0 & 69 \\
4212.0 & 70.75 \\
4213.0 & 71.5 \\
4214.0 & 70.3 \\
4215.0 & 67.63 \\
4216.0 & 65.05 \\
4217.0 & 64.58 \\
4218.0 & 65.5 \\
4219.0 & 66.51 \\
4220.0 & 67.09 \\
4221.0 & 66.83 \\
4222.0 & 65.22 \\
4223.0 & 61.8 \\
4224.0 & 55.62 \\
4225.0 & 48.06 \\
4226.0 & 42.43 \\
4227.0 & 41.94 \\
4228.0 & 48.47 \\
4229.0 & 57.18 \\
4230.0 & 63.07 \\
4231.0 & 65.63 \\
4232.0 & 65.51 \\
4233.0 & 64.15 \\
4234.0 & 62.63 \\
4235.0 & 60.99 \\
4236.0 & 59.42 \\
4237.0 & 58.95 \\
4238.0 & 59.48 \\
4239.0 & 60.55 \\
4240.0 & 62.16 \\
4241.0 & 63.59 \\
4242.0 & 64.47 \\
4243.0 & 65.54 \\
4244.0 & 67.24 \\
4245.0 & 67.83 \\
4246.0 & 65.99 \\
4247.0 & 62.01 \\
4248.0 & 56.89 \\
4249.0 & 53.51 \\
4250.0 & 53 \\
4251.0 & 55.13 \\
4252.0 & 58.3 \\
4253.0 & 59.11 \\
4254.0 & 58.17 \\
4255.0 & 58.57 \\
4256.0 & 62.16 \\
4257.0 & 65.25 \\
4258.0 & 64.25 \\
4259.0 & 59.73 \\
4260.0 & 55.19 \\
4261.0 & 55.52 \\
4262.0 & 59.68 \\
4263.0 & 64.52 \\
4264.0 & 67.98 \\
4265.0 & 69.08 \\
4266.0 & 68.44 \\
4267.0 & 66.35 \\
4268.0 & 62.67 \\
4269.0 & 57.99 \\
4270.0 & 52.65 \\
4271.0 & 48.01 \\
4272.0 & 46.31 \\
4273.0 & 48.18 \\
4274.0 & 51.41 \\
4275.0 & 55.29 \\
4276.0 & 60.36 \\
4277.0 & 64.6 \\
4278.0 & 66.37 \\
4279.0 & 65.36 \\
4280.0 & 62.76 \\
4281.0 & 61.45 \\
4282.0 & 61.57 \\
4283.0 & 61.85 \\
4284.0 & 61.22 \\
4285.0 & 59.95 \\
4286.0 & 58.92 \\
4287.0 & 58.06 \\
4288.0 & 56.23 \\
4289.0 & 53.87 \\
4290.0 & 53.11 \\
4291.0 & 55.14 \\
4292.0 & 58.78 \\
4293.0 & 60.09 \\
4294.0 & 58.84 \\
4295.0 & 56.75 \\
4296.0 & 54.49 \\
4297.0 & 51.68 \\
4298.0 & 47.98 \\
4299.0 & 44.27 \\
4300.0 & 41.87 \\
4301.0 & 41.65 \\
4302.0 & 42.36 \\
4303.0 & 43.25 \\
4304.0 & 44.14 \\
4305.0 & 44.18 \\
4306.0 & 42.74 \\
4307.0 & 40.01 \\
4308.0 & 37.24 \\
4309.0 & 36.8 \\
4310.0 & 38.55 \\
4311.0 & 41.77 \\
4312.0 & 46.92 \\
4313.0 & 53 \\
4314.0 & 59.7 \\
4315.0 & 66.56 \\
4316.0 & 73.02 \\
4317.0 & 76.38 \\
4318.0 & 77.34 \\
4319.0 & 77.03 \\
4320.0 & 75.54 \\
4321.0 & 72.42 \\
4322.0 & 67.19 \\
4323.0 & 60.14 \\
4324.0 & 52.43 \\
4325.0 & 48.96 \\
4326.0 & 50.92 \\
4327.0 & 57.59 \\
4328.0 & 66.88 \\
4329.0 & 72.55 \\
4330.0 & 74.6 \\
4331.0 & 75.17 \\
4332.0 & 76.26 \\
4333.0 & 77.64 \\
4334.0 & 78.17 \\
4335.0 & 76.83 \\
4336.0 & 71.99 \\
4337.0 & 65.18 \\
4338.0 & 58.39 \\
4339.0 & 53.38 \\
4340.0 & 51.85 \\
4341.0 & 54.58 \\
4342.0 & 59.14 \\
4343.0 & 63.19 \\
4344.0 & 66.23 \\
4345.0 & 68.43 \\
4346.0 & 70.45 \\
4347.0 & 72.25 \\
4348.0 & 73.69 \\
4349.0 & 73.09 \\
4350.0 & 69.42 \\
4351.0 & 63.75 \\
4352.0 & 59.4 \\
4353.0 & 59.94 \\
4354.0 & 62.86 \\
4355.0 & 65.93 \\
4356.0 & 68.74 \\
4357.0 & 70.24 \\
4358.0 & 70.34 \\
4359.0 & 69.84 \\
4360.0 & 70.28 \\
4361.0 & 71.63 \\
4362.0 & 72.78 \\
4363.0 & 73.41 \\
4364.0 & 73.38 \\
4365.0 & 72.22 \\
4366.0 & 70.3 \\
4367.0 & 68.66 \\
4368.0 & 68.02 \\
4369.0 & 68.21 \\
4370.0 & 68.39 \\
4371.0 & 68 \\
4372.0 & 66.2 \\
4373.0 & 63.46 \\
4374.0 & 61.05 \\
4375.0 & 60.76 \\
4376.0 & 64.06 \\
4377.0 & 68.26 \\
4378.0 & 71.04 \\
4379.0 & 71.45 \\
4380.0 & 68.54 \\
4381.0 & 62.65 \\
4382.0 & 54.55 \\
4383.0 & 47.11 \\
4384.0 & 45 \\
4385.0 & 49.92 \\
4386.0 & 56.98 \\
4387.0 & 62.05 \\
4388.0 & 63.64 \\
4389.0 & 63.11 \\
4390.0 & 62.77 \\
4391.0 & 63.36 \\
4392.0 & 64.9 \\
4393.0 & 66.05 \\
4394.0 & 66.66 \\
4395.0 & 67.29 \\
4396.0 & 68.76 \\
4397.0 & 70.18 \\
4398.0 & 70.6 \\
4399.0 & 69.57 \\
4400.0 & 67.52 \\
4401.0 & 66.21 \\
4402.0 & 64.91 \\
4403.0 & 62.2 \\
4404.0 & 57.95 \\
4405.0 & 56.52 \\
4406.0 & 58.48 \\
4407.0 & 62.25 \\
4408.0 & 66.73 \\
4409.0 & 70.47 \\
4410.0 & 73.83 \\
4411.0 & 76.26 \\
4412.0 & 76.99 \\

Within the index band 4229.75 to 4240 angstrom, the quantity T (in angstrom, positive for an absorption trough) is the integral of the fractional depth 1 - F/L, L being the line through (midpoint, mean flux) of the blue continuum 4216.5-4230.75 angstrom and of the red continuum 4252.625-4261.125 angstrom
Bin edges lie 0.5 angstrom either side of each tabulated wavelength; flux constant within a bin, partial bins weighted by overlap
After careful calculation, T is -0.6 angstrom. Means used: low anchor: 58.3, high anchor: 60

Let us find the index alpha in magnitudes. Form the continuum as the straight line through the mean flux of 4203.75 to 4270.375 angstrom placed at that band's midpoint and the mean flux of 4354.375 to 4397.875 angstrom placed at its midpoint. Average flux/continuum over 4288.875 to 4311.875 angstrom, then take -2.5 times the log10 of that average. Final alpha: 0.32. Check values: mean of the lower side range 62.1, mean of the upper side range 65.6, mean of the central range 47.3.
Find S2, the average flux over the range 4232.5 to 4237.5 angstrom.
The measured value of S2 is 61.2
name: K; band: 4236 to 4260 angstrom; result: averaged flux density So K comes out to 60.8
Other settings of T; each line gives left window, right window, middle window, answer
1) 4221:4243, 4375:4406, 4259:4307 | 3.63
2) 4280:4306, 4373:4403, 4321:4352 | -4.17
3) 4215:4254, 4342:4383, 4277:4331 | 6.25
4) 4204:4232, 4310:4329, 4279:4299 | 1.60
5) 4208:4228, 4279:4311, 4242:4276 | -1.72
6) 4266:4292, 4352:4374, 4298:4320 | 3.76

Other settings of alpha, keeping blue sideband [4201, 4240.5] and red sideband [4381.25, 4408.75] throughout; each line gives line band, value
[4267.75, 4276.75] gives 0.16 mag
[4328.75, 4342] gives -0.09 mag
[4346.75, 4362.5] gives -0.10 mag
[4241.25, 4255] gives 0.03 mag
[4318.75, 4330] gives -0.03 mag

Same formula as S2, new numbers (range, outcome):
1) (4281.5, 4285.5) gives 61.1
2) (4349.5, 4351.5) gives 66.6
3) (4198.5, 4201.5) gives 56.6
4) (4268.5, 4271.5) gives 52.9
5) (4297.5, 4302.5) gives 43.6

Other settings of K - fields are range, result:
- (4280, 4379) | 61.7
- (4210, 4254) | 61.4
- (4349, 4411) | 65.4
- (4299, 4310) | 41.4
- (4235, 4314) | 56.2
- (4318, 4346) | 65.9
